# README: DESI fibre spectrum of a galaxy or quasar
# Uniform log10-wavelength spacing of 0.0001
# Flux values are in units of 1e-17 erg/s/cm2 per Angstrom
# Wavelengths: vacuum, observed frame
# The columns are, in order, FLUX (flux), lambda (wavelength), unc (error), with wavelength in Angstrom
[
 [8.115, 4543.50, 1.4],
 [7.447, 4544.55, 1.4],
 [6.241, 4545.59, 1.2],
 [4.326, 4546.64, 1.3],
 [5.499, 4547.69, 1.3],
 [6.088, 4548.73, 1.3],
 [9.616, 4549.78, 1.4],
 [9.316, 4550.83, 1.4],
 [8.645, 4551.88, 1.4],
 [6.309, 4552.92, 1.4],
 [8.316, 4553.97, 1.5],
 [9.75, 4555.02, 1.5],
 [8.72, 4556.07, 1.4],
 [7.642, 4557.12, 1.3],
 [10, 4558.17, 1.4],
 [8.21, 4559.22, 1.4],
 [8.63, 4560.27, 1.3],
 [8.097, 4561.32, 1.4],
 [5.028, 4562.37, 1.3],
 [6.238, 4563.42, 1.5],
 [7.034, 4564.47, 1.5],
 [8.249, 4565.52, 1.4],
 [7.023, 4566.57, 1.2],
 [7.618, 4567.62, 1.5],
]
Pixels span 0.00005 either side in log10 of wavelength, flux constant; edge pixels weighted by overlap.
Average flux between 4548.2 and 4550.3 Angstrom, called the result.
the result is 7.85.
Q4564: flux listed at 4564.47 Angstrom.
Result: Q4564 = 7.034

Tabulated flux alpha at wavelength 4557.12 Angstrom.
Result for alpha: 7.642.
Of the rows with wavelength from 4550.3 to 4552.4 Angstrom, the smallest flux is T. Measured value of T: 8.645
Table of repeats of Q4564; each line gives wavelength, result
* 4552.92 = 6.309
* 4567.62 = 7.618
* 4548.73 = 6.088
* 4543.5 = 8.115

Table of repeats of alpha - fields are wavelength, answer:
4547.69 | 5.499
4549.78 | 9.616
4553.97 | 8.316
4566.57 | 7.023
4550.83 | 9.316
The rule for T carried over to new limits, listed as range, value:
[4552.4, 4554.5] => 6.309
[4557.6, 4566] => 5.028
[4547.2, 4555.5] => 5.499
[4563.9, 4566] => 7.034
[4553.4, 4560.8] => 7.642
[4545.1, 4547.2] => 4.326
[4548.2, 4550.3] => 6.088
